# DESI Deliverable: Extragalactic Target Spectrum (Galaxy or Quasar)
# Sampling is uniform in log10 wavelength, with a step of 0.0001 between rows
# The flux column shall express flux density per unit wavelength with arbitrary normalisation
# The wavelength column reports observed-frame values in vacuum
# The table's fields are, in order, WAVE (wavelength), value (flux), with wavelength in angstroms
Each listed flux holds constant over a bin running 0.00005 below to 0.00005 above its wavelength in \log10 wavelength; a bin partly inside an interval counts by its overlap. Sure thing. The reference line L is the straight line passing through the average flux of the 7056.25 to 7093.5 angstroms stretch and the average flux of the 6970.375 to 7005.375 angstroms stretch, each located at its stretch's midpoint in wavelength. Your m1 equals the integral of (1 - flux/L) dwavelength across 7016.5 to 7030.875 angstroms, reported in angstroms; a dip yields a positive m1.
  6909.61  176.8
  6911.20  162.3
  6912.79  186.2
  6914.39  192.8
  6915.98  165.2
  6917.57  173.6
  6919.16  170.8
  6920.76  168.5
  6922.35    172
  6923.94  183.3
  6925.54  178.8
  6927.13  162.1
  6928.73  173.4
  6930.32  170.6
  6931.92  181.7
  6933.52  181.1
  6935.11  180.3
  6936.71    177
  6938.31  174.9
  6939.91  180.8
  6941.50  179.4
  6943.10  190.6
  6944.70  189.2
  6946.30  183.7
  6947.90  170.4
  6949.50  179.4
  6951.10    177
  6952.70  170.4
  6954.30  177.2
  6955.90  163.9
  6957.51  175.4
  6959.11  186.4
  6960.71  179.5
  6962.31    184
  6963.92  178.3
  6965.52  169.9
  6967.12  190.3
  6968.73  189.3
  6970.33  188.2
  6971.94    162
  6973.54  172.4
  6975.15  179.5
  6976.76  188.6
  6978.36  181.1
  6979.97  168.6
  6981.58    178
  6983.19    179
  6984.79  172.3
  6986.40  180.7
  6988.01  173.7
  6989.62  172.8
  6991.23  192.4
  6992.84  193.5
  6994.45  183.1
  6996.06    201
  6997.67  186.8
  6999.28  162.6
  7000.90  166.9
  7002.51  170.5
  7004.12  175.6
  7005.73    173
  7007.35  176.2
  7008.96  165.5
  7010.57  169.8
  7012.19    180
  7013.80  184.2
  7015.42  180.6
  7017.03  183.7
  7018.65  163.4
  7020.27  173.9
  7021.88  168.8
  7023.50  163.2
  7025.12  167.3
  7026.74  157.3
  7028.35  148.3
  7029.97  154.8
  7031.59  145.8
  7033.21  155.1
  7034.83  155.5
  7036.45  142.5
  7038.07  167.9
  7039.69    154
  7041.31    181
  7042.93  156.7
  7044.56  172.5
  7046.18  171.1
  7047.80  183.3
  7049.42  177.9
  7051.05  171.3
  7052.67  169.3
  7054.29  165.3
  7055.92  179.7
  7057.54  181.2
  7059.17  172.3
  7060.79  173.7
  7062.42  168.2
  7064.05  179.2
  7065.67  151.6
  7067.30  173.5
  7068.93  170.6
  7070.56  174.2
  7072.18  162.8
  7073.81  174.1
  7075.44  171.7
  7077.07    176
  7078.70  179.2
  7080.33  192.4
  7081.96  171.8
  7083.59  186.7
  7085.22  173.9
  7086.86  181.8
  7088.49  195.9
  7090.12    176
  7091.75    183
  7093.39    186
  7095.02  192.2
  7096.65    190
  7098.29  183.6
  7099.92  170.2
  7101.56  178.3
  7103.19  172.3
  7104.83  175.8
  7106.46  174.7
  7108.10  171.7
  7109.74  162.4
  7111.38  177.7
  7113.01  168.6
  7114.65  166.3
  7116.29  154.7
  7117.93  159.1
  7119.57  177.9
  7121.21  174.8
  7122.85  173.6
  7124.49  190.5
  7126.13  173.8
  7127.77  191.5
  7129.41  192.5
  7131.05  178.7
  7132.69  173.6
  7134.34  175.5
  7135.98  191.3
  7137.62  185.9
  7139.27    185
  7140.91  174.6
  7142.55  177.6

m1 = 1.09 angstroms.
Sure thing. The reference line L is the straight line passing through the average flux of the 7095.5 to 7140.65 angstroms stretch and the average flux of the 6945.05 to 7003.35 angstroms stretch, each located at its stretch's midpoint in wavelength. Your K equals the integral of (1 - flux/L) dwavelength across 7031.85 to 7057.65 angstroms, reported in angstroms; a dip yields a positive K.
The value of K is 1.6 angstroms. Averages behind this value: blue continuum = 179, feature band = 167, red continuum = 177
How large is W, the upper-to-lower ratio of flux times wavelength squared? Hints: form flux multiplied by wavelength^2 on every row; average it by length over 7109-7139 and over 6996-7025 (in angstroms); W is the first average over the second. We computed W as 1.05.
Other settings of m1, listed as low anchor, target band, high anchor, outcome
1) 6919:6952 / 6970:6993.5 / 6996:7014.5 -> -0.37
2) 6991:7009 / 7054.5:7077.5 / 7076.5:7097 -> 1.33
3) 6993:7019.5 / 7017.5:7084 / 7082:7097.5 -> 4.58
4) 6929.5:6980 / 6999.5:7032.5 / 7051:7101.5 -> 1.78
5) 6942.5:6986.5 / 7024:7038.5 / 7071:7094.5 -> 1.97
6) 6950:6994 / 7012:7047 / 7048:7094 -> 2.45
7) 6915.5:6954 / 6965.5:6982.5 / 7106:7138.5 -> -0.28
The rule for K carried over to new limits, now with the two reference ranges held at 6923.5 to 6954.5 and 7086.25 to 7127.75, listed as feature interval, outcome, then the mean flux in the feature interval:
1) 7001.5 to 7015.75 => 0.2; 175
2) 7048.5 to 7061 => 0.2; 174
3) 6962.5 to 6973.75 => -0.1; 179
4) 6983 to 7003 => -0.2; 180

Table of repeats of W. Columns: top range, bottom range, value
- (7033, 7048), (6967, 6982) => 0.93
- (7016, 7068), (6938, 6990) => 0.95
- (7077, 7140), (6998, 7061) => 1.08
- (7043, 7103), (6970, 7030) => 1.03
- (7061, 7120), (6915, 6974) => 1.03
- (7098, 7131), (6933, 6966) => 1.02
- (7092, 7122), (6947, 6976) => 1.02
